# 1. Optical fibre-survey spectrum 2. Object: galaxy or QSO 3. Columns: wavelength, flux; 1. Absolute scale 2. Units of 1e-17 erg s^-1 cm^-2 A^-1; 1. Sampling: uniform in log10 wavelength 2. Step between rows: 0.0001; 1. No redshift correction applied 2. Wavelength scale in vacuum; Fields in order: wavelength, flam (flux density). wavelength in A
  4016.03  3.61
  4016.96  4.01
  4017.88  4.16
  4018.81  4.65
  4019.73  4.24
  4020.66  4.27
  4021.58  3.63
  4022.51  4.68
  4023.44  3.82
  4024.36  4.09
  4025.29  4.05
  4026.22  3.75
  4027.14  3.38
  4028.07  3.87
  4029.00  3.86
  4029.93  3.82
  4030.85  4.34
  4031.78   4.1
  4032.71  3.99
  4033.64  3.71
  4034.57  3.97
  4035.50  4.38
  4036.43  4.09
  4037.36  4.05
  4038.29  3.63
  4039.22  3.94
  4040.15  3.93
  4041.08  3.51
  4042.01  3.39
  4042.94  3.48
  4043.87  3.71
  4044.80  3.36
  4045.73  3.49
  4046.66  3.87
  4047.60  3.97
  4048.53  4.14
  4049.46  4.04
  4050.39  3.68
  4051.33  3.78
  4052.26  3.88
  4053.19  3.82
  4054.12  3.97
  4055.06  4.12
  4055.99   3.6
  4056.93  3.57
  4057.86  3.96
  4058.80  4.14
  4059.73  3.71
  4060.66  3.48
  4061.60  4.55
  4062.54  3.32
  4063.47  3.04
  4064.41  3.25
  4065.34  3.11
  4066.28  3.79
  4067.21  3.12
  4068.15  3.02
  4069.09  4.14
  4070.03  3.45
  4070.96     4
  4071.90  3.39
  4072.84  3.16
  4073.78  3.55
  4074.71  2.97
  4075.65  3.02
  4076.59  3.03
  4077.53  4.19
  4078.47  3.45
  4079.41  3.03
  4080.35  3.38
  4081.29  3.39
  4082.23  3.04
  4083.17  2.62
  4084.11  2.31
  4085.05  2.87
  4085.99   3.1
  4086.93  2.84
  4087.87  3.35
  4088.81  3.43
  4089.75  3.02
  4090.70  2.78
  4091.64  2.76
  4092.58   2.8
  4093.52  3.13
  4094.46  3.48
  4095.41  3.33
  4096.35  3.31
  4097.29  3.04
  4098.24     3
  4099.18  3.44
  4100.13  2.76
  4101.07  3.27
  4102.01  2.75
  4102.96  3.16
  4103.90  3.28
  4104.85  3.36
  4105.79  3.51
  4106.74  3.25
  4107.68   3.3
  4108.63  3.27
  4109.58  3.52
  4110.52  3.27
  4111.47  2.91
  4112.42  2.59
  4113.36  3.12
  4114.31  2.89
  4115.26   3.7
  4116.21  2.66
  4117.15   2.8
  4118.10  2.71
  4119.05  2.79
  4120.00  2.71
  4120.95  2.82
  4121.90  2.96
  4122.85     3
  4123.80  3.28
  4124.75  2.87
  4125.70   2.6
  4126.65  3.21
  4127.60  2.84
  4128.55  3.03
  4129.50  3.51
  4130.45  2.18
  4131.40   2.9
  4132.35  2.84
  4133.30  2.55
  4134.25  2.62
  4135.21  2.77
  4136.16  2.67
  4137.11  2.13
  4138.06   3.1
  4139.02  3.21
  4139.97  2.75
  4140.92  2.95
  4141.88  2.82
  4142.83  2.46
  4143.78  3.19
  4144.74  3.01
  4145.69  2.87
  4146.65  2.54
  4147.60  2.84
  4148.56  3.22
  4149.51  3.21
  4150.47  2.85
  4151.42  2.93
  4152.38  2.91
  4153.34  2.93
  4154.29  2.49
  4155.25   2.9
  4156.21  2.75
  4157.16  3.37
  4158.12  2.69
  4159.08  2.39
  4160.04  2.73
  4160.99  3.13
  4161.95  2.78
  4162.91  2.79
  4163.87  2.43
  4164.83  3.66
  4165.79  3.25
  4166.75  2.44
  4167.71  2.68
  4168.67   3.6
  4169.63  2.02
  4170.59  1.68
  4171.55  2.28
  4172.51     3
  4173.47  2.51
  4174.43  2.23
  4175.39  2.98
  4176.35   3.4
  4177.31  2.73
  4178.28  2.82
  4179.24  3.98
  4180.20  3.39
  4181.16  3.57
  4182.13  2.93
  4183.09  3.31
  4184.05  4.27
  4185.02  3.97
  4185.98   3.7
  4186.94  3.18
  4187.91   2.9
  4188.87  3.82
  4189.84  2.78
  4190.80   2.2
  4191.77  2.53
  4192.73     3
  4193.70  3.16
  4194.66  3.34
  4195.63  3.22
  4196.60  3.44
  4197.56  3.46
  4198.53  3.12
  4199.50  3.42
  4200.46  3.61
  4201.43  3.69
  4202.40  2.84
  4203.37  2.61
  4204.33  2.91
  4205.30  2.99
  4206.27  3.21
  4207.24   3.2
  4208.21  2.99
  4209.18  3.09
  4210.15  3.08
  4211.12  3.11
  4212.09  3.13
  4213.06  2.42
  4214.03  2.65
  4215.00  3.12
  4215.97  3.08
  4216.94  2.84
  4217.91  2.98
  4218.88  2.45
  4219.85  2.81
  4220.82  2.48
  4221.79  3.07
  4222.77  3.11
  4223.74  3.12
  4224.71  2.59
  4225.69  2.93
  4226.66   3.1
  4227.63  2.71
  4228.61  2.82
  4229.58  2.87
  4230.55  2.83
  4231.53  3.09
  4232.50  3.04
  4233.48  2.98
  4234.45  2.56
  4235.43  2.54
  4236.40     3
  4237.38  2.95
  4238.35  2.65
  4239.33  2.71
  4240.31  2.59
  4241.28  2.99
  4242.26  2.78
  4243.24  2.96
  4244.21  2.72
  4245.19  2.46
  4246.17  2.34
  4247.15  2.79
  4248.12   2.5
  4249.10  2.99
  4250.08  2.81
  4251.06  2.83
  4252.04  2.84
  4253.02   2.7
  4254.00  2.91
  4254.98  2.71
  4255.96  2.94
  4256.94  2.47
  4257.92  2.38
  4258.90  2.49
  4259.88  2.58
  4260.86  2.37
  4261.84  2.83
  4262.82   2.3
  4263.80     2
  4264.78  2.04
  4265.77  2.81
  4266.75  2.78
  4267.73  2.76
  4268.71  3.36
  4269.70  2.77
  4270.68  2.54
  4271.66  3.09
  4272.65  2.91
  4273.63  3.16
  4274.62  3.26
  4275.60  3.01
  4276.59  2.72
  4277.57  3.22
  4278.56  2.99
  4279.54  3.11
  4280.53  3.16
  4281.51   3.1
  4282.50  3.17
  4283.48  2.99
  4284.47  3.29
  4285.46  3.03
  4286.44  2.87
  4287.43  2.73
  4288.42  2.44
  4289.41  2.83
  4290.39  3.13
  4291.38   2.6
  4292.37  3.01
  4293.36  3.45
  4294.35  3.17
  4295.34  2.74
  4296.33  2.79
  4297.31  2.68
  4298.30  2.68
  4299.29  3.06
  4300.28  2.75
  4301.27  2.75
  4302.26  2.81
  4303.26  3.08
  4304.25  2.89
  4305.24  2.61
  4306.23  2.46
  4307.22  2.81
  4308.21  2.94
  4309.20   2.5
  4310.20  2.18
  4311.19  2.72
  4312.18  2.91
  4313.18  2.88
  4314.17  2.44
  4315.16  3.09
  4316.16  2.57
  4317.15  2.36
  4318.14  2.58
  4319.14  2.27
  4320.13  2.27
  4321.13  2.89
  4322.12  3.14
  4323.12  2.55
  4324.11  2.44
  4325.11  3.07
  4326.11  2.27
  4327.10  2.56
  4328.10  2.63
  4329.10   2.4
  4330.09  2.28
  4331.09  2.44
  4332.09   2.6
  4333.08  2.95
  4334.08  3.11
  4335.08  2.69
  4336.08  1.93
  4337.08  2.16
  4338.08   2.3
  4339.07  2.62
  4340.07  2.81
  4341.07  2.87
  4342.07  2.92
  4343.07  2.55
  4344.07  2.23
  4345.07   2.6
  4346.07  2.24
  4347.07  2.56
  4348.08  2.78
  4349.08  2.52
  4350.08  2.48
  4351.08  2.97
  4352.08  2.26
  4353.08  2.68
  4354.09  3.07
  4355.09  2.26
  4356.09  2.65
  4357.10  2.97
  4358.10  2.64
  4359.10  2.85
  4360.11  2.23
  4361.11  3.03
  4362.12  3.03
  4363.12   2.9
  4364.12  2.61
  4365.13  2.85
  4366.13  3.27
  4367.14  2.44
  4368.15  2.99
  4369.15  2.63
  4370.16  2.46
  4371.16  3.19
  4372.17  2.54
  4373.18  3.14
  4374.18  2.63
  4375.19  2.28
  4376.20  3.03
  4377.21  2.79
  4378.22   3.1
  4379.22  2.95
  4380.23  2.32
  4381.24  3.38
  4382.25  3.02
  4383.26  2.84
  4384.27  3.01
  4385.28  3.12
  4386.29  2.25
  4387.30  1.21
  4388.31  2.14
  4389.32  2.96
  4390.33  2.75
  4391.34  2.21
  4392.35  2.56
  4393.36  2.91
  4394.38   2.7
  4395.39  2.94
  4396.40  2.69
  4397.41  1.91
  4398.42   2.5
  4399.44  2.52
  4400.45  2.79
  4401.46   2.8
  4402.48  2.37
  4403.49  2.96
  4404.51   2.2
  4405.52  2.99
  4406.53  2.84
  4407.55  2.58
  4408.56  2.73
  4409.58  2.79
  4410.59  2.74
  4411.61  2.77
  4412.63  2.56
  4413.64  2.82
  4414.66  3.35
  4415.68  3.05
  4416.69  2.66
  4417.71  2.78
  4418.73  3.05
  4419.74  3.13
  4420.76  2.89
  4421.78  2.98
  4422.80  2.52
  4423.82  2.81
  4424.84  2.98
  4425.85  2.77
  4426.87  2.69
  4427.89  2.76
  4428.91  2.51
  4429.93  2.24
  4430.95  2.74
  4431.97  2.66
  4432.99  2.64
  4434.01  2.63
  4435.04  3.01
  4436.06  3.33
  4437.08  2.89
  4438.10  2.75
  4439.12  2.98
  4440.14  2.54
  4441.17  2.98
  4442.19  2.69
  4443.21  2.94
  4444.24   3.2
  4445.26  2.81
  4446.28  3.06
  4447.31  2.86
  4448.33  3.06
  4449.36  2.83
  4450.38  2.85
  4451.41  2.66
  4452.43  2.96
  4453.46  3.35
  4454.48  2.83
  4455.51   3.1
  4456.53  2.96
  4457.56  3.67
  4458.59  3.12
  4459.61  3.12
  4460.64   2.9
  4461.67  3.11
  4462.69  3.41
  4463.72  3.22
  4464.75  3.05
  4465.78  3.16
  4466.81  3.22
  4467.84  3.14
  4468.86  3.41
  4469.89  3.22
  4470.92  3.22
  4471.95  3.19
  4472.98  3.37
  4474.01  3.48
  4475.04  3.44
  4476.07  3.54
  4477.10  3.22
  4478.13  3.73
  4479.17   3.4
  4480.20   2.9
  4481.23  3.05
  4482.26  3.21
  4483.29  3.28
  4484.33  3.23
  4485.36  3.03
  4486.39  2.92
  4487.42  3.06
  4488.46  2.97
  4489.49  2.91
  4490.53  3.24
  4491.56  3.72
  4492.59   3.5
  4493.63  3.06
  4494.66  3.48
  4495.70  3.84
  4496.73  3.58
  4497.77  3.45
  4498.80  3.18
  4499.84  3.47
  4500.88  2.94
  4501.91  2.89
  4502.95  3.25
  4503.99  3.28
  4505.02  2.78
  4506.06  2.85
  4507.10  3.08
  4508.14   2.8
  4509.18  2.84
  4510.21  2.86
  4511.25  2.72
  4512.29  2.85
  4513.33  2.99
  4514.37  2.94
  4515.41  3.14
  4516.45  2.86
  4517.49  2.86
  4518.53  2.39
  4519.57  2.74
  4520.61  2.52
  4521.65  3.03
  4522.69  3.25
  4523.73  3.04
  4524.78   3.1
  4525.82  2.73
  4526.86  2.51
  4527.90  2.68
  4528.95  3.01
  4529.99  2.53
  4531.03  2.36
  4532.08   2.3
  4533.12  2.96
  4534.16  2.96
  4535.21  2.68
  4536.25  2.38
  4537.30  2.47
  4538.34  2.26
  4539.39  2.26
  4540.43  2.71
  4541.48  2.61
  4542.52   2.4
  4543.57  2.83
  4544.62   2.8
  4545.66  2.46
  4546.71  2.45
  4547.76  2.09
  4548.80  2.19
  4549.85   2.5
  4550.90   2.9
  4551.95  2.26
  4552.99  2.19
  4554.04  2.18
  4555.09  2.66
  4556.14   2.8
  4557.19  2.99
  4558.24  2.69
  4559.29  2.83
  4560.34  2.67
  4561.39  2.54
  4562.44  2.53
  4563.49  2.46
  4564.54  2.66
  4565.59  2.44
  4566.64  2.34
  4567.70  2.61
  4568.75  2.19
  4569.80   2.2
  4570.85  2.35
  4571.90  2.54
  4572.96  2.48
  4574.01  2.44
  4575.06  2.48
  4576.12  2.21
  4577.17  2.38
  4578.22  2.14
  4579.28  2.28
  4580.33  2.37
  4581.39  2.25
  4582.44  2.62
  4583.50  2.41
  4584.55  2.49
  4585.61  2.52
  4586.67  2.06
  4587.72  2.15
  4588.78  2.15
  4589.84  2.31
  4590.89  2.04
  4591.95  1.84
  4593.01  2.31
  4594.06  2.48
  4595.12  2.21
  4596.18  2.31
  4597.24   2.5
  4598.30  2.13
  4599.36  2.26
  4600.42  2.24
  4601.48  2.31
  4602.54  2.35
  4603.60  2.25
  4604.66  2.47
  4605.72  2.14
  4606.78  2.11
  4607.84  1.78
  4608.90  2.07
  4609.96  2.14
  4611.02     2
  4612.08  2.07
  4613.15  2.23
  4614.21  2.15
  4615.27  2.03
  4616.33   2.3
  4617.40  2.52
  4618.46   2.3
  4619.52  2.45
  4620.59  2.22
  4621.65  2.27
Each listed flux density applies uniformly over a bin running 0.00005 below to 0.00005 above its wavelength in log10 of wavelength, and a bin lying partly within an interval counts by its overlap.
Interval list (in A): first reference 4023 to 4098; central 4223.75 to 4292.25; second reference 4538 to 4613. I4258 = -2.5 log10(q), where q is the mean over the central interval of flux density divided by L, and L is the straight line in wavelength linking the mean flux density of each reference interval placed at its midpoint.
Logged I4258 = 0.11 mag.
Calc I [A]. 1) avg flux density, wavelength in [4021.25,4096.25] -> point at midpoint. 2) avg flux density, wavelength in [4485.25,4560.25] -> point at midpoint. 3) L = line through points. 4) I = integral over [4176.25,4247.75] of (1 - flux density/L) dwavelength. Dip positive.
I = 6.8 A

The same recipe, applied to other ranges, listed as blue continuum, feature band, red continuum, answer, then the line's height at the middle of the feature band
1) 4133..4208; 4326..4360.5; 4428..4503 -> 5.3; 3.05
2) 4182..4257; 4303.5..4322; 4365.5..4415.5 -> 1.2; 2.83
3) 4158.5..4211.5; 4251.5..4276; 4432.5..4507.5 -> 2.8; 3.07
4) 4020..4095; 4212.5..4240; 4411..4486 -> 4.1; 3.34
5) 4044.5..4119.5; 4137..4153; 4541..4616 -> 1.5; 3.21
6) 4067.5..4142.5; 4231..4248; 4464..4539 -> 1.6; 3.05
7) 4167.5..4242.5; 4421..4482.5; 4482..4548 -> -2.1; 2.92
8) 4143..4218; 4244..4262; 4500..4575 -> 1.7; 2.94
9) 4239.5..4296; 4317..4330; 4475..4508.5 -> 1.6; 2.92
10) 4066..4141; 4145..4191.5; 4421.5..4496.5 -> 1.7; 3.07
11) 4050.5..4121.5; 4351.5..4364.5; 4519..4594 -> 0.5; 2.83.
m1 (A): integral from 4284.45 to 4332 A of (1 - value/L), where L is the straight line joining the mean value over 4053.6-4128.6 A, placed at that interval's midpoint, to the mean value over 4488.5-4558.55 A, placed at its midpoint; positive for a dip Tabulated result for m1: 4.7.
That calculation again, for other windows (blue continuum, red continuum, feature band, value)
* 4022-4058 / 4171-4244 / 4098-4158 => 8.2 A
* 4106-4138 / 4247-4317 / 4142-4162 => 0.2 A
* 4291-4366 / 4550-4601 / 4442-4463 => -4.0 A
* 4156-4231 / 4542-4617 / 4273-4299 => -1.2 A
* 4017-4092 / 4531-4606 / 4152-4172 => 3.7 A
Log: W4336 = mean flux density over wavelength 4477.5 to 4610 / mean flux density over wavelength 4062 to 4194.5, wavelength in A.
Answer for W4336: 0.9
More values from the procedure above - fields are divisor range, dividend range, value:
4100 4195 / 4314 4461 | 0.92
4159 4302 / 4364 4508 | 1.01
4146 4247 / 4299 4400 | 0.90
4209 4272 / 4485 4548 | 1.04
